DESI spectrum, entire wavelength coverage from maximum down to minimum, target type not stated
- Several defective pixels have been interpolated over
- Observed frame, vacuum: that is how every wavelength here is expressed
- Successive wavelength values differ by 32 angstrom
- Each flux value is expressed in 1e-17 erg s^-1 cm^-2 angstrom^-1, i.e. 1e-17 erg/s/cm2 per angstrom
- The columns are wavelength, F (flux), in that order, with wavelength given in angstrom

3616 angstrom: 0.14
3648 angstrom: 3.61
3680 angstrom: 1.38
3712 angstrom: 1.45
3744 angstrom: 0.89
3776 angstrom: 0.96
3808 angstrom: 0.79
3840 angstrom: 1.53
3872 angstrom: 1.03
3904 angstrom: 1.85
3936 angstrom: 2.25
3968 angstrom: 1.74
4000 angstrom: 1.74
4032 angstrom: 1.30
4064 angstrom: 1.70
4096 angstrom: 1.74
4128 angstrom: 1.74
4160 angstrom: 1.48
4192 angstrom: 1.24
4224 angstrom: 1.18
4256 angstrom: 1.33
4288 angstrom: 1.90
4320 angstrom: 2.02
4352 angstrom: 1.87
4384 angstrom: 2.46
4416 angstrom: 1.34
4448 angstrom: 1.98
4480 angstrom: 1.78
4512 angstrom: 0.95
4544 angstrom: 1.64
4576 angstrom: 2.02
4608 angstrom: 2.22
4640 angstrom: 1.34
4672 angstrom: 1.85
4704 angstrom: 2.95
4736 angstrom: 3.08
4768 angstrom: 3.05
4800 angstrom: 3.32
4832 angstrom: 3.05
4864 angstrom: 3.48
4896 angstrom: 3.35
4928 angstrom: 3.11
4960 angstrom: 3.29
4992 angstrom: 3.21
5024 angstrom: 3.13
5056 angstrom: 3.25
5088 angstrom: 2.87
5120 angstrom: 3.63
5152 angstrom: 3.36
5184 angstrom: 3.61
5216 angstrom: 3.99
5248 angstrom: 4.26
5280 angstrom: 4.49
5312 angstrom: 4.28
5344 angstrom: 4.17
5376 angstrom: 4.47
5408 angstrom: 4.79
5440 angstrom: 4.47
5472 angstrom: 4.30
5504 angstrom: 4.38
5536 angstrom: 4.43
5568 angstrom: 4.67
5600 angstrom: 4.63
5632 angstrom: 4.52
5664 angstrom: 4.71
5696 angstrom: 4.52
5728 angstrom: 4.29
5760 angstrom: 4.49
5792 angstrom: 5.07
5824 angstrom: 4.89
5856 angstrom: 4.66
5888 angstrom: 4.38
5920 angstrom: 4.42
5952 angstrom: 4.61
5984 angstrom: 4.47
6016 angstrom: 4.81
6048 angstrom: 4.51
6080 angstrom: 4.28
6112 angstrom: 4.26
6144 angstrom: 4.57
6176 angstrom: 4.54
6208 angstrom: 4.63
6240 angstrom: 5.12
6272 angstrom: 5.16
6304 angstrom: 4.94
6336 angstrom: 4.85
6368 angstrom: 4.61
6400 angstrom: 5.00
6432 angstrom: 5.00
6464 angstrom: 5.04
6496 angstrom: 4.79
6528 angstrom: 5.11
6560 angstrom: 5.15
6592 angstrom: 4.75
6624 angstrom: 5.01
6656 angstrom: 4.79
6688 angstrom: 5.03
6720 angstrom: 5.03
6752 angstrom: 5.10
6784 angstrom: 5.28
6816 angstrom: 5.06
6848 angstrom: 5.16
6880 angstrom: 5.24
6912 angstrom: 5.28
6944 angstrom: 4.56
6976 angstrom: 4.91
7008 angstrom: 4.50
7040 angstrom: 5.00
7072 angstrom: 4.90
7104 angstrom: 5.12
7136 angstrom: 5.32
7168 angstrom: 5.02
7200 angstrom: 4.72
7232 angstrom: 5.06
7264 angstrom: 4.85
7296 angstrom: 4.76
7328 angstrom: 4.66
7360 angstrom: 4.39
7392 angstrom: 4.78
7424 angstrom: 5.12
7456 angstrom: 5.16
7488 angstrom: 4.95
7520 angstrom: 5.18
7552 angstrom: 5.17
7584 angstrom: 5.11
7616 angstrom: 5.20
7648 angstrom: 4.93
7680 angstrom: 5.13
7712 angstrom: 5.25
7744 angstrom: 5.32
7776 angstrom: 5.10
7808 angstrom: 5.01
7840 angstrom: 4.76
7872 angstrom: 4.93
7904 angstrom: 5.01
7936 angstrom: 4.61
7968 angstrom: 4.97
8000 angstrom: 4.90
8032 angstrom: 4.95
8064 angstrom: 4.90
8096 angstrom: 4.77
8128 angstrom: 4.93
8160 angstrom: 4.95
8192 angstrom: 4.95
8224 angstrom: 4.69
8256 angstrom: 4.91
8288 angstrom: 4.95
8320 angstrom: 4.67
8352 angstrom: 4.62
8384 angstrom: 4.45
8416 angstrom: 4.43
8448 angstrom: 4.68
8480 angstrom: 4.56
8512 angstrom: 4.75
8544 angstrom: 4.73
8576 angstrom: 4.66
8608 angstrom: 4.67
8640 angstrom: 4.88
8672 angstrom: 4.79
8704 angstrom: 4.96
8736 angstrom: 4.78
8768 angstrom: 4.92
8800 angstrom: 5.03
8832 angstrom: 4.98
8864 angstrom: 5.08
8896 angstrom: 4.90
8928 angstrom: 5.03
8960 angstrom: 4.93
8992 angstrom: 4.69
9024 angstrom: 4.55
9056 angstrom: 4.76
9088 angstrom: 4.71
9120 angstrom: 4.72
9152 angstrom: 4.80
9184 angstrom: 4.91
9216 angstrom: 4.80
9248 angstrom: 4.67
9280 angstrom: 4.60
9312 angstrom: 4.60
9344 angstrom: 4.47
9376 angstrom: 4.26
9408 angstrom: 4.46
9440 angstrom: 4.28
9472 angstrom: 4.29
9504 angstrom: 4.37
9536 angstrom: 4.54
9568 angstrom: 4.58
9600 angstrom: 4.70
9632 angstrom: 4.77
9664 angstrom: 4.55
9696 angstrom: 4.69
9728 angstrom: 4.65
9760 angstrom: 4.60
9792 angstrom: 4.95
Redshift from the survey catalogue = 0.177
